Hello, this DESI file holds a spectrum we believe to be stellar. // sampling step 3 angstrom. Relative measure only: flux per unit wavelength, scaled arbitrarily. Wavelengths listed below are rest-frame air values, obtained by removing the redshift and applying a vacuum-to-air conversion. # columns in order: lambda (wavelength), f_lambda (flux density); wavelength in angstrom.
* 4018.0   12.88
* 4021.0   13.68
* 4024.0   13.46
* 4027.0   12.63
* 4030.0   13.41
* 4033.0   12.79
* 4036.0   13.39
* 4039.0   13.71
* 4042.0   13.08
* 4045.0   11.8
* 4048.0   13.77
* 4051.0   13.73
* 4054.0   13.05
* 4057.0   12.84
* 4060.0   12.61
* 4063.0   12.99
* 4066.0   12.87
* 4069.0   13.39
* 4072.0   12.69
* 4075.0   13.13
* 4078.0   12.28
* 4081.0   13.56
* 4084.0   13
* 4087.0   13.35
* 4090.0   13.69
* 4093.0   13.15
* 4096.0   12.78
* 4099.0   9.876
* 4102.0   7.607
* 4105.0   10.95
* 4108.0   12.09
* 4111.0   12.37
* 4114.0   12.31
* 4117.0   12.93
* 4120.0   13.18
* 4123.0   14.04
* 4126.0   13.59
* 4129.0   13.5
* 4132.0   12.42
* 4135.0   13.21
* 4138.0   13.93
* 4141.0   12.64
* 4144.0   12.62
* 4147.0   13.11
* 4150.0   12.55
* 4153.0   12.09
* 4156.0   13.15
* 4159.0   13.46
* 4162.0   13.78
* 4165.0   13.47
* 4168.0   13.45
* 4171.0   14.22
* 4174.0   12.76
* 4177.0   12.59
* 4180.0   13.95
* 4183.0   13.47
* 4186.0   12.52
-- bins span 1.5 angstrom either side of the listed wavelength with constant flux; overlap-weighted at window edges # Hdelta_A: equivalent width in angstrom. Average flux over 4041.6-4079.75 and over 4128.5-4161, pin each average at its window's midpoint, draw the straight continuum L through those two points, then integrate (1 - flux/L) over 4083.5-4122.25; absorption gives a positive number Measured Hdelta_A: 2.5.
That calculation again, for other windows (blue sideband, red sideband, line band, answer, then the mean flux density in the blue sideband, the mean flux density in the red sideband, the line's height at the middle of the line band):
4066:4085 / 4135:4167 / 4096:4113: 2.9 angstrom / 13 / 13.1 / 13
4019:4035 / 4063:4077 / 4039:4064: 0.1 angstrom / 13.2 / 13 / 13.1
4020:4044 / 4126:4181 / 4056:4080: 0.6 angstrom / 13.2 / 13.2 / 13.2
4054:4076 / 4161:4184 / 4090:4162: 3.7 angstrom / 12.9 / 13.5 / 13.2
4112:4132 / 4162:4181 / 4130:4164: 0.7 angstrom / 13.2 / 13.4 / 13.3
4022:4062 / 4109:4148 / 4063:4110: 2.7 angstrom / 13.1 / 13.1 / 13.1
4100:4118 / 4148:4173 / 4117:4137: -2.2 angstrom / 11.3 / 13.3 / 12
